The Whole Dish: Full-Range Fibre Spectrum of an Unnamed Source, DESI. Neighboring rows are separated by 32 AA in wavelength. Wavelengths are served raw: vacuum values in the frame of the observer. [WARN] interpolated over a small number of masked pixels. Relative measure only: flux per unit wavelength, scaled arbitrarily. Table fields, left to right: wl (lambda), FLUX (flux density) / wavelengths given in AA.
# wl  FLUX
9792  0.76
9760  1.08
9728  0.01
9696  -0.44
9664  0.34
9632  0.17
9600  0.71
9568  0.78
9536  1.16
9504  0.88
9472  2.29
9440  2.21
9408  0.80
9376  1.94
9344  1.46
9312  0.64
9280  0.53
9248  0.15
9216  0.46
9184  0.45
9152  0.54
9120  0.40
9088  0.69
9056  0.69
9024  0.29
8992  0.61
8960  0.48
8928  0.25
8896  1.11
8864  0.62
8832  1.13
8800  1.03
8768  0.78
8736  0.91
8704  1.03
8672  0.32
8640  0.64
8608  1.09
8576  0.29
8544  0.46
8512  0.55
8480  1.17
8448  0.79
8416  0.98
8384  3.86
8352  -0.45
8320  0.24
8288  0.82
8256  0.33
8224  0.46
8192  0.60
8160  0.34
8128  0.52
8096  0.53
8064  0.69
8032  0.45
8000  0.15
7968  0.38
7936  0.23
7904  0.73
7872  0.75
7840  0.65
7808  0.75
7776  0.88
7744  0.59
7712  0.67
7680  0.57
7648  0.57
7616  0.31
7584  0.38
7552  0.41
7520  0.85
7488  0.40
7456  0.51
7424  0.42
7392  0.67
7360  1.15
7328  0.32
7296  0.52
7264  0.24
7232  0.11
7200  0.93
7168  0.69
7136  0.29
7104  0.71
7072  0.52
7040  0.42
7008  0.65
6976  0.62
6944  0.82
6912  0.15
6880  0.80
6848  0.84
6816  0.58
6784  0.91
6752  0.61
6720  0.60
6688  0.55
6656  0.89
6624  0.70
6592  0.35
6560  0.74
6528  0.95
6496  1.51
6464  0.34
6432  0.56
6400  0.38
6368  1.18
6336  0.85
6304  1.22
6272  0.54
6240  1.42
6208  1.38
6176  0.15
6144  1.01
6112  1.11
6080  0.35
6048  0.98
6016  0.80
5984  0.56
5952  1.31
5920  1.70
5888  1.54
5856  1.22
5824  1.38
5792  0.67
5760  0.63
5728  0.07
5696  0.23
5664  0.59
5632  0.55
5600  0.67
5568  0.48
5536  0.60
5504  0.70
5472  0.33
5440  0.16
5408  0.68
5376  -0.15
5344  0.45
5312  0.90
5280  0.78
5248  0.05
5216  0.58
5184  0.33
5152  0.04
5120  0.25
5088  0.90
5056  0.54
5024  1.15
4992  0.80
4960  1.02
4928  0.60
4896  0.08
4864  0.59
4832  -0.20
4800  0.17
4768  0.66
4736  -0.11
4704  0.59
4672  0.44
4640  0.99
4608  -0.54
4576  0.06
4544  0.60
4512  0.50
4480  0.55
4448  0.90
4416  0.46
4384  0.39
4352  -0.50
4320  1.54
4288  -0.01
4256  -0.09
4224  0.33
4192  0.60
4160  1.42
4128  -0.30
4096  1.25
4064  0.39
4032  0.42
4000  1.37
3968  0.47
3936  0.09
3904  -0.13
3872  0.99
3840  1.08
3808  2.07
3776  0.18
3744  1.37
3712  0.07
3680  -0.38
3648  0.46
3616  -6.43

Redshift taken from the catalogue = 1.25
